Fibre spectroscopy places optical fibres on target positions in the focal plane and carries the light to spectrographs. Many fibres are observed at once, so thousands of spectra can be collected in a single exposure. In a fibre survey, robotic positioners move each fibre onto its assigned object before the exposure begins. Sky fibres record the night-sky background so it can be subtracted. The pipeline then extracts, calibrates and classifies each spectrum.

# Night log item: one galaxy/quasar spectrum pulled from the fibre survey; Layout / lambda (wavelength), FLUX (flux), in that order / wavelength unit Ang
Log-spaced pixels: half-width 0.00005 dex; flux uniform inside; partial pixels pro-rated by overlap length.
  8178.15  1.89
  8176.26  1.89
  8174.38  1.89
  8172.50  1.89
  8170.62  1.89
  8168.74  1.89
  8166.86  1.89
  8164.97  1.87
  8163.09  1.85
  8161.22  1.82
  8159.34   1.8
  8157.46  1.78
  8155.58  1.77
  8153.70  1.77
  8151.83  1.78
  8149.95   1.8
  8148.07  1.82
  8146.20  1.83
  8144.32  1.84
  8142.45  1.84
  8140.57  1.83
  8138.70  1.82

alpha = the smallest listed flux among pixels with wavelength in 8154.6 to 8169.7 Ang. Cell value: 1.77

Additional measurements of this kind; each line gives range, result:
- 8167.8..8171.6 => 1.89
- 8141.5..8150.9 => 1.8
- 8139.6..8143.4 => 1.83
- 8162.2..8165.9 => 1.85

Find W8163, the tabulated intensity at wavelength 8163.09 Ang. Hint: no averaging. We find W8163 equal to 1.85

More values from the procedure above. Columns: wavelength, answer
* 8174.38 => 1.89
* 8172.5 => 1.89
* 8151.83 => 1.78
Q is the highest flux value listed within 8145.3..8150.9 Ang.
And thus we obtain 1.83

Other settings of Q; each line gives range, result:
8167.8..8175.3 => 1.89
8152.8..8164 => 1.85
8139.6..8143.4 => 1.84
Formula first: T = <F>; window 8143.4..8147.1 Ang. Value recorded 1.83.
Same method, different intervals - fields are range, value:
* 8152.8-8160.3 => 1.78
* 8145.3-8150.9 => 1.82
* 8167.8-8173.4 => 1.89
